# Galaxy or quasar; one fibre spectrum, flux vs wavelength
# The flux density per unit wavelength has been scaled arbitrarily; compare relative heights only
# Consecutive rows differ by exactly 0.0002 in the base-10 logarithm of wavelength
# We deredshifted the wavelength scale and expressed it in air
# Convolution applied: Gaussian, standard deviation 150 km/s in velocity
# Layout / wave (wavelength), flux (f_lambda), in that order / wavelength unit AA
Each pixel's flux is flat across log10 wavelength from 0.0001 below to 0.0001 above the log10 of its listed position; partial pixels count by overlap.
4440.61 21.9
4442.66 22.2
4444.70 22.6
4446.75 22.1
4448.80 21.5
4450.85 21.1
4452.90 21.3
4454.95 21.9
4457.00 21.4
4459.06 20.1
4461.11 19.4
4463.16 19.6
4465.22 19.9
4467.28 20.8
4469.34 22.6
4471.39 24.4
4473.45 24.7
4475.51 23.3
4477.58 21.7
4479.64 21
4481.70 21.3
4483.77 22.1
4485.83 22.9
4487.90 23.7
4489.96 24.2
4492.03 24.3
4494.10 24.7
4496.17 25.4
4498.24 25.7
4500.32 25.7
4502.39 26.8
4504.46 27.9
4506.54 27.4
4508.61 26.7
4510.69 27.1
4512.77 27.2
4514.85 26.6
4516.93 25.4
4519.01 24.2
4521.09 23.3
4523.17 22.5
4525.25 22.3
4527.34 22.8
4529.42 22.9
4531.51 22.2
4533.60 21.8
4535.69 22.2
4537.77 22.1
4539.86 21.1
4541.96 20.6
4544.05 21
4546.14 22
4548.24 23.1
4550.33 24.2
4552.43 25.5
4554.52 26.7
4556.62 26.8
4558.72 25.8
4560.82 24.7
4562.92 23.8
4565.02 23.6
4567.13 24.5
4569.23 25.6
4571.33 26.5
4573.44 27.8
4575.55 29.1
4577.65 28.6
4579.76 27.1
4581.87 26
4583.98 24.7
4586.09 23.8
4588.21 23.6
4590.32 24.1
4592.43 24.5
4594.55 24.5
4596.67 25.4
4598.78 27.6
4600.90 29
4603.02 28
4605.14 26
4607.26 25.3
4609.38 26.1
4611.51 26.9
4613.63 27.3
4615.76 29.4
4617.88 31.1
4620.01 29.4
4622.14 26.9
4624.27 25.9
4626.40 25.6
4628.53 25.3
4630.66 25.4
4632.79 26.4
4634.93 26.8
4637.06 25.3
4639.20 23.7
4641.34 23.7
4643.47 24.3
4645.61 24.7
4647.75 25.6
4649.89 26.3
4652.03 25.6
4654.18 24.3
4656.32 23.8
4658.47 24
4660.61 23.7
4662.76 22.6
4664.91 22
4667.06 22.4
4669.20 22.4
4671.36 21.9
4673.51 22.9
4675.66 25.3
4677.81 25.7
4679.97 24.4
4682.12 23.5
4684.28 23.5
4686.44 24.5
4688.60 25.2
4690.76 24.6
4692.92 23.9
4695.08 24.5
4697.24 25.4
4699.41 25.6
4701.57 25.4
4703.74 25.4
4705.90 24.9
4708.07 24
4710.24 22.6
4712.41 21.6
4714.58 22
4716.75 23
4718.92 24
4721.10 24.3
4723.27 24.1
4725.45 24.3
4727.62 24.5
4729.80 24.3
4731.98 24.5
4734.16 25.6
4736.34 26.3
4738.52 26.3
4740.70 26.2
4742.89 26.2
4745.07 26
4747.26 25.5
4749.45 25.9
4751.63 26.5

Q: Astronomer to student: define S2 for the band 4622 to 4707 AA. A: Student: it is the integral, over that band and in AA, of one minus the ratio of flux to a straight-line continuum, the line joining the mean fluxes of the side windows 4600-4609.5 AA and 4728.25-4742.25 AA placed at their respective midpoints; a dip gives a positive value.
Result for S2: 5.6 AA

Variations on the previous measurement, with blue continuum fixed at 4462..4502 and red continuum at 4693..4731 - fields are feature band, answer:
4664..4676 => 0.6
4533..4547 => 1.1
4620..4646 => -1.9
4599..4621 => -3.9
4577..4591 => -1.1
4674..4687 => -0.2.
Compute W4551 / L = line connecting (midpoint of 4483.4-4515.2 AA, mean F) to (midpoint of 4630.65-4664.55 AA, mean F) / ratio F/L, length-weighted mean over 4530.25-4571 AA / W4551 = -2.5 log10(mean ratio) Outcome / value 0.07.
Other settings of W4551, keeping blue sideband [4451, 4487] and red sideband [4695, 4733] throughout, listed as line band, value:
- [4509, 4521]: -0.17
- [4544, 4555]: -0.06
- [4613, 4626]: -0.21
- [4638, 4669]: -0.02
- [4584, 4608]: -0.12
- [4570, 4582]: -0.21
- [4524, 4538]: 0.00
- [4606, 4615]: -0.15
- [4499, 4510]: -0.22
